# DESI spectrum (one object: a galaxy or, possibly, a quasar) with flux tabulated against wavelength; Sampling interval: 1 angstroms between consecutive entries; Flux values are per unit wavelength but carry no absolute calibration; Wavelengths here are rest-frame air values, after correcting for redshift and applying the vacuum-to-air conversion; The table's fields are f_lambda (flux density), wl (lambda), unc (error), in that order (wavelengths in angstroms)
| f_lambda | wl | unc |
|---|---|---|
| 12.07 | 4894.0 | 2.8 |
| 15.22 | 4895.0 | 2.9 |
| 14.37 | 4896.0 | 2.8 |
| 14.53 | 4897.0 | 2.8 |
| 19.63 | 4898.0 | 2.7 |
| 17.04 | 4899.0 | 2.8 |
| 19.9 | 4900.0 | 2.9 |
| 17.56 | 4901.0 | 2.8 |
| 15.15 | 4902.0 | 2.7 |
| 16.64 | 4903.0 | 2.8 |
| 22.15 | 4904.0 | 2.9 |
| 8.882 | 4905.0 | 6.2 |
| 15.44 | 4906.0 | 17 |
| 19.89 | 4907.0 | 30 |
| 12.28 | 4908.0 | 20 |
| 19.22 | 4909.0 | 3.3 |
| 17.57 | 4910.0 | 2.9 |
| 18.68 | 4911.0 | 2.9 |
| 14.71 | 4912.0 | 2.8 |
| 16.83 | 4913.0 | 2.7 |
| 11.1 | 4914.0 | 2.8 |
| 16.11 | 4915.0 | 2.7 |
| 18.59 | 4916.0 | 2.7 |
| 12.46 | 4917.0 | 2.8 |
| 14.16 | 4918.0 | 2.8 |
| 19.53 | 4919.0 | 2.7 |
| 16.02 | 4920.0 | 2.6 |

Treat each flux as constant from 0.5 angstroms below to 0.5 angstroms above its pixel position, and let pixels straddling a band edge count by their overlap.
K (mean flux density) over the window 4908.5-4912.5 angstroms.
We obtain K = 17.5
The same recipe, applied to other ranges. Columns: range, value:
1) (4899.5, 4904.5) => 18.3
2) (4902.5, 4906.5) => 15.8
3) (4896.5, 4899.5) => 17.1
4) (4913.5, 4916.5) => 15.3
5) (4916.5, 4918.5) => 13.3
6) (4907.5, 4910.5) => 16.4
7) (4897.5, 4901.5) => 18.5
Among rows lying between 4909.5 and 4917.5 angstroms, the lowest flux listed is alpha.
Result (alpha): 11.1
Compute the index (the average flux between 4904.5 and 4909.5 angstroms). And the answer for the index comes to 15.1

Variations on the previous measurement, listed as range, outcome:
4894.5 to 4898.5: 15.9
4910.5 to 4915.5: 15.5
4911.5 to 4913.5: 15.8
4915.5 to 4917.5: 15.5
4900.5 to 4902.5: 16.4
